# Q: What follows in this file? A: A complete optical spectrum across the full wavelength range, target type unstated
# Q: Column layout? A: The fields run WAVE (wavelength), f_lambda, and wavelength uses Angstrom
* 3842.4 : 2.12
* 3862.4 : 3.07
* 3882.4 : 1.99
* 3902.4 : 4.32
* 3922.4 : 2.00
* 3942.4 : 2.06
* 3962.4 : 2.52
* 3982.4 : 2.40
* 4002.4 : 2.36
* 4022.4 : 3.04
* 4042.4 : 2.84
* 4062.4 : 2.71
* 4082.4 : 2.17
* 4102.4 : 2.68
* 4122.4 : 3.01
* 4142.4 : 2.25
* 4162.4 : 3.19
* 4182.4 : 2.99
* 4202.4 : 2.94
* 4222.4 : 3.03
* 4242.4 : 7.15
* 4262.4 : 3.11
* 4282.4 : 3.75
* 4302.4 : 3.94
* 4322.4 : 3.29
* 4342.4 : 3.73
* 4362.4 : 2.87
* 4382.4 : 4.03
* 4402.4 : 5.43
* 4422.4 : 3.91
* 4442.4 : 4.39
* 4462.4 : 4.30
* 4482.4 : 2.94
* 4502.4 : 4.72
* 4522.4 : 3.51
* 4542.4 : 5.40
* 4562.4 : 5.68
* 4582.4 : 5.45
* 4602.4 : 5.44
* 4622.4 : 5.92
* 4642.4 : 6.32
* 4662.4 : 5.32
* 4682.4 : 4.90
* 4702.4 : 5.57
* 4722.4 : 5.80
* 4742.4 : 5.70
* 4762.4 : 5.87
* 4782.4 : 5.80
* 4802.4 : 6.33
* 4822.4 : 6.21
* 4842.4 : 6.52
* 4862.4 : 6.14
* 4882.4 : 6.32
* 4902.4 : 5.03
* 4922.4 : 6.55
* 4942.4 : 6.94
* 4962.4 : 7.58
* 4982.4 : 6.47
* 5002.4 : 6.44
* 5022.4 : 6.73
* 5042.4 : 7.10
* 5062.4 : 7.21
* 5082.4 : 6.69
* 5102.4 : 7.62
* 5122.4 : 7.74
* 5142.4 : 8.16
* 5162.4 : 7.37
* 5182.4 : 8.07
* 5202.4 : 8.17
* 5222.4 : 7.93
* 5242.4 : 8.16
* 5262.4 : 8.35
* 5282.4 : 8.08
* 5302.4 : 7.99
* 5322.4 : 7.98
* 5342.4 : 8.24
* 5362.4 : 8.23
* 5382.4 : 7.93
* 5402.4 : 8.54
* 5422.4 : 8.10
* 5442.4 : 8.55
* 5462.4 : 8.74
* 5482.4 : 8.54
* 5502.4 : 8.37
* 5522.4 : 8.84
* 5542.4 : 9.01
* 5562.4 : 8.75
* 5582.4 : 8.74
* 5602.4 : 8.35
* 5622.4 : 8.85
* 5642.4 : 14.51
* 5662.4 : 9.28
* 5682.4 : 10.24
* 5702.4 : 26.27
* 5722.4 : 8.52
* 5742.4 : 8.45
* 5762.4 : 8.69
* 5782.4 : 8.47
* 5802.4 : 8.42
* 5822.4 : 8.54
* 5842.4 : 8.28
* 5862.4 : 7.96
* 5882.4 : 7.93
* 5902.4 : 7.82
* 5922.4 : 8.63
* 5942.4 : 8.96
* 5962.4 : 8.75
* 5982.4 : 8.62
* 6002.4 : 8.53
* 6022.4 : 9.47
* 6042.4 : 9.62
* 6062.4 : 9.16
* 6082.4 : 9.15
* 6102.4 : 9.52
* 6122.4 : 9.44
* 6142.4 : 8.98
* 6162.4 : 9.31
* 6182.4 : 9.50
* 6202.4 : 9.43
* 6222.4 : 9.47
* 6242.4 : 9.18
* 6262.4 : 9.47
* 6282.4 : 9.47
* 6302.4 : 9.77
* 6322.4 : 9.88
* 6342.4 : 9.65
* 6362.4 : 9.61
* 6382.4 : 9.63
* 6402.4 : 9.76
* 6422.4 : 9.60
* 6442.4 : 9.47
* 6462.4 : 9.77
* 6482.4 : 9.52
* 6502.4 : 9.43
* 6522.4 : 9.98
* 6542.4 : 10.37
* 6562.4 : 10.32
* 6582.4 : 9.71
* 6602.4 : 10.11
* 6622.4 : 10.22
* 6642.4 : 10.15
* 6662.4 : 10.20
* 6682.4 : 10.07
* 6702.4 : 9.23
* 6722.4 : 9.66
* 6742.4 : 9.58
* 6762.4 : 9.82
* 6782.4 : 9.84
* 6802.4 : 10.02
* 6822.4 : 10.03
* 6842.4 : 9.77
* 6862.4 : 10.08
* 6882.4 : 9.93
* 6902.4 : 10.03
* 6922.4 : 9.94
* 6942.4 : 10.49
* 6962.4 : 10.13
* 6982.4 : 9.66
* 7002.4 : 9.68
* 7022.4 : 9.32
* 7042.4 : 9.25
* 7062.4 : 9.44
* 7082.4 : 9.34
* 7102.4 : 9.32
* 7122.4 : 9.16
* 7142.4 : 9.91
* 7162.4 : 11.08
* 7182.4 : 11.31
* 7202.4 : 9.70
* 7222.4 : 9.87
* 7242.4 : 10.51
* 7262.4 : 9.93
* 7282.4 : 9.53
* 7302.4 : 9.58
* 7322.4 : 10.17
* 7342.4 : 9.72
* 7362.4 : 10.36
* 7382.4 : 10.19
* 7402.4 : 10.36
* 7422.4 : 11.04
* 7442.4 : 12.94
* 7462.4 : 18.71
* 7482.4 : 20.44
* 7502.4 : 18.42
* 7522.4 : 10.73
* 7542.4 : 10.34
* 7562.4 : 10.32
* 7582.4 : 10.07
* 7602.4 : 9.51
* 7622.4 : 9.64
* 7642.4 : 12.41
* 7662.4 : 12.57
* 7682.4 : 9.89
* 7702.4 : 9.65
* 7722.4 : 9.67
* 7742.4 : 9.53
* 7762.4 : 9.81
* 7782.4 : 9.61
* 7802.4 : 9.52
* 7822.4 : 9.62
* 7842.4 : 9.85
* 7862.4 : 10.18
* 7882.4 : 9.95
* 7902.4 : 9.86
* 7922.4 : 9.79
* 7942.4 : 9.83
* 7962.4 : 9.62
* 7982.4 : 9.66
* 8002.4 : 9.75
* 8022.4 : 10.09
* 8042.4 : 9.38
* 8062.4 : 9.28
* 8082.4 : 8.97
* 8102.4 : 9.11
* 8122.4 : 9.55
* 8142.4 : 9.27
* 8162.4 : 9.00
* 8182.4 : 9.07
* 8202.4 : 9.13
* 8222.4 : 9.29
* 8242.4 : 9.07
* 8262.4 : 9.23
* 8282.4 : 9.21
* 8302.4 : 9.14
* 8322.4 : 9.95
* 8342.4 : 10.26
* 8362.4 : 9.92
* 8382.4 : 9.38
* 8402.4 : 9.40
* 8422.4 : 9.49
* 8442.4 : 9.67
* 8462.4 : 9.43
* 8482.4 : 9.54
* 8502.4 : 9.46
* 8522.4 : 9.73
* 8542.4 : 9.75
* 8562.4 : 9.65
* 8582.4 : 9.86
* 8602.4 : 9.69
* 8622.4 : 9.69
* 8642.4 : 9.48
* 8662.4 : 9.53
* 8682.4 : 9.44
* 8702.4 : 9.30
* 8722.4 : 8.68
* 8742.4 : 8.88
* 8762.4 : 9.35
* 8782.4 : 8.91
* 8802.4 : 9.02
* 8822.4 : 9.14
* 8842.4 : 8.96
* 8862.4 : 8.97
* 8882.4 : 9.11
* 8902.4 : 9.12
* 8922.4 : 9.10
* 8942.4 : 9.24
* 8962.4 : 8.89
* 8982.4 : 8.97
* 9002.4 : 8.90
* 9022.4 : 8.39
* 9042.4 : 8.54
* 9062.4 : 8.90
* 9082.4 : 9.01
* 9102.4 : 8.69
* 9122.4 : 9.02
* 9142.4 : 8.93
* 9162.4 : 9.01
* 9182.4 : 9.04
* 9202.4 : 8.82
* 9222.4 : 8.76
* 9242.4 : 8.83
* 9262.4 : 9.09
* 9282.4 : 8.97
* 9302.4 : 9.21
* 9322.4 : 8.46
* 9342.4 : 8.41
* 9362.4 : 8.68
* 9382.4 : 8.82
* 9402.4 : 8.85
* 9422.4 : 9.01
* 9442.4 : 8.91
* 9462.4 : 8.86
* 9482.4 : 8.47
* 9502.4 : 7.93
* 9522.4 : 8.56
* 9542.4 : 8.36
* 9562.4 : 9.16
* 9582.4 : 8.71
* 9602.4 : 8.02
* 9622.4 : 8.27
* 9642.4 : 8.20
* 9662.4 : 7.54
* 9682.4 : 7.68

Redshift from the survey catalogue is 0.138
